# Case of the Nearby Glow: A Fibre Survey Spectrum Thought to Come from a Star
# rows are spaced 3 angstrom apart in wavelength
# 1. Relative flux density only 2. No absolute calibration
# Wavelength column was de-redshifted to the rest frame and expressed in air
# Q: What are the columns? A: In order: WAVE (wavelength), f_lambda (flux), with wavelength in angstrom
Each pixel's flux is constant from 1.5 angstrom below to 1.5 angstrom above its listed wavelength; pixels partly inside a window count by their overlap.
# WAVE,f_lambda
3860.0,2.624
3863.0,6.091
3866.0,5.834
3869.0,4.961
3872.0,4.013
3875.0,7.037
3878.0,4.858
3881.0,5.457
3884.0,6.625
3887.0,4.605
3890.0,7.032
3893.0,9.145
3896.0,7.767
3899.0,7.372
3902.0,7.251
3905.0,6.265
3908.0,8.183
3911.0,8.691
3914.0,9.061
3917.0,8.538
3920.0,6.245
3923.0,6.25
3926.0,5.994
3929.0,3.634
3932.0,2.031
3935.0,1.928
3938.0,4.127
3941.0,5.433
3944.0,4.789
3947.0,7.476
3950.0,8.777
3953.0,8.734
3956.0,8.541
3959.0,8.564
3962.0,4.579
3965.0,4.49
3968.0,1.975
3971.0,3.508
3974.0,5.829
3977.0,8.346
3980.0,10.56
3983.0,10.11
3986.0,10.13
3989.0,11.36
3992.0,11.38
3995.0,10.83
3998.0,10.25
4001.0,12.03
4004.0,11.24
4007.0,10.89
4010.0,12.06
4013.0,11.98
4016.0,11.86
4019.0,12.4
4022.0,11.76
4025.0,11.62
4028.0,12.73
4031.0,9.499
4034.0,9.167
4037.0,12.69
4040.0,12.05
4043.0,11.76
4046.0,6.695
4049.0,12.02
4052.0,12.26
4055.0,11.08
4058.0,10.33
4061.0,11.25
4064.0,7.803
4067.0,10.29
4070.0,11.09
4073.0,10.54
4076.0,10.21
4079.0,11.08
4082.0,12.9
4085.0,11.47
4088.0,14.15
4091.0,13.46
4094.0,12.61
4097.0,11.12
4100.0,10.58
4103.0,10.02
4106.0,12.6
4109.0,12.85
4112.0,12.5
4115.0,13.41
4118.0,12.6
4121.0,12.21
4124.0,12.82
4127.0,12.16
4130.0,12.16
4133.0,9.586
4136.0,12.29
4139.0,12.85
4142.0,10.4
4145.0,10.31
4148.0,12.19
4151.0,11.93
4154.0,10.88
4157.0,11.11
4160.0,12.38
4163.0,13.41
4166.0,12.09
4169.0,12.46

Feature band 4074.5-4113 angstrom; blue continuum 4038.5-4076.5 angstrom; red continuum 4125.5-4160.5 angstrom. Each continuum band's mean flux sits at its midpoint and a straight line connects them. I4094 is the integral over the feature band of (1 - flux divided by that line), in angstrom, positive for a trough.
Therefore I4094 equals -3.48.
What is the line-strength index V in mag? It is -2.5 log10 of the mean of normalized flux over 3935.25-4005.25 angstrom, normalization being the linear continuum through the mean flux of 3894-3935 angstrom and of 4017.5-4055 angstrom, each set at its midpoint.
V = 0.13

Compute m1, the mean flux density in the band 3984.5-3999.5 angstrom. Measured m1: 10.8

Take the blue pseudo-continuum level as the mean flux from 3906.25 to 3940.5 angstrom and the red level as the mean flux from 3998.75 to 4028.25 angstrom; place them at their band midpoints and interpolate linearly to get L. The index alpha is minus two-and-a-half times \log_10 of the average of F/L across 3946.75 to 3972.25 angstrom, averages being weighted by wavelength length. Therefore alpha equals 0.272 mag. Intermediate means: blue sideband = 5.87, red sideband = 11.8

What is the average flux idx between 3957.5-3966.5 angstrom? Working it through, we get 5.88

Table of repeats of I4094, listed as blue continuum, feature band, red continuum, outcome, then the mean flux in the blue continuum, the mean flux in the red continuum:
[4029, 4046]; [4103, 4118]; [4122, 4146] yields -1.5 angstrom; 10.7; 11.6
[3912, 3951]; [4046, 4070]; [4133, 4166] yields -3.4 angstrom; 5.71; 11.7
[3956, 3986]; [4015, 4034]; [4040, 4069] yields -4.9 angstrom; 6.73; 10.5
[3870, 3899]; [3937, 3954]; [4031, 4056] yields 3.2 angstrom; 6.32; 10.9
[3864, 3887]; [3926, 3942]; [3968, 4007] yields 8.3 angstrom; 5.49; 9.39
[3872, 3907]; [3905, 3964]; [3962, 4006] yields 8.9 angstrom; 6.58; 8.6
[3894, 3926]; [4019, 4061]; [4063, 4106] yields -3.1 angstrom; 7.51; 11.3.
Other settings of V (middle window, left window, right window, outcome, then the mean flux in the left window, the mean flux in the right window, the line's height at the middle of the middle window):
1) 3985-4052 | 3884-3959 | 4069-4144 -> -0.20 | 6.62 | 11.9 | 9.39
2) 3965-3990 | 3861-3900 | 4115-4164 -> 0.12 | 6.15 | 11.9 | 8.29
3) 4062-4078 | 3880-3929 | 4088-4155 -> 0.08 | 7.06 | 11.9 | 10.8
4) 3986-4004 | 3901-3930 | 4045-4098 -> -0.21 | 7.07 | 11.2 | 9.16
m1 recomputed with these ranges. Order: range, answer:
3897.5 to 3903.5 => 7.31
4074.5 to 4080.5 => 10.6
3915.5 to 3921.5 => 7.39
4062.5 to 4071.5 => 9.73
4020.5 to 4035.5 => 11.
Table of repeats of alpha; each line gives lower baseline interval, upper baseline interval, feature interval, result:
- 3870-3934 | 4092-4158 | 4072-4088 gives -0.08 mag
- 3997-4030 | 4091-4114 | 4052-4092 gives 0.06 mag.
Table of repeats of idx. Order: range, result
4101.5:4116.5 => 12.3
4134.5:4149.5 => 11.6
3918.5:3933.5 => 4.83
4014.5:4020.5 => 12.1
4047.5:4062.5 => 11.4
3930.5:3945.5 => 3.66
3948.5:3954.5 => 8.76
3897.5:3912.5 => 7.55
